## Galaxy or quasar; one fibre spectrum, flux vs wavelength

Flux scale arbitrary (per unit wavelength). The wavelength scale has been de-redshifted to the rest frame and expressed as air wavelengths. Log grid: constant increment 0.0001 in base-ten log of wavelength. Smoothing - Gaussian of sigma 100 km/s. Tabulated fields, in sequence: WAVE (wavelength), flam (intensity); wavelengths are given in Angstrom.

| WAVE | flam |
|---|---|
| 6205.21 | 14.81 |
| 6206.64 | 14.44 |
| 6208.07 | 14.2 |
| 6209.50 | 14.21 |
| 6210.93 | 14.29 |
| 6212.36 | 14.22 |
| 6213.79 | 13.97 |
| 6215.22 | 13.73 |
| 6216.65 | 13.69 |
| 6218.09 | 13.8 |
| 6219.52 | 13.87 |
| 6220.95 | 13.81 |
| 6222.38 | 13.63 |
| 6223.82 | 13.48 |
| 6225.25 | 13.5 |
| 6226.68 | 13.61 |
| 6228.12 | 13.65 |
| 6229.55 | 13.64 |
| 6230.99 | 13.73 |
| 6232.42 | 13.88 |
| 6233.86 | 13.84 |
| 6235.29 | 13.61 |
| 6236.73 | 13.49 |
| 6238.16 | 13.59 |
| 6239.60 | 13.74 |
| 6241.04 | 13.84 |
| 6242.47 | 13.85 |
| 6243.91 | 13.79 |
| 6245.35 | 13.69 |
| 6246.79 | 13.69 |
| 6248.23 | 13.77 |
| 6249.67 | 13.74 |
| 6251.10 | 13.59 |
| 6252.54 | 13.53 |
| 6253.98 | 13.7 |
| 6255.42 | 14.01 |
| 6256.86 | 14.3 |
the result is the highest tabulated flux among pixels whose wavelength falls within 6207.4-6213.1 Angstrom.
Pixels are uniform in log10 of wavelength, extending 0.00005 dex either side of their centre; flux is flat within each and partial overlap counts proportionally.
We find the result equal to 14.29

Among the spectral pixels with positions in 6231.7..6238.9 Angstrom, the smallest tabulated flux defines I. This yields 13.49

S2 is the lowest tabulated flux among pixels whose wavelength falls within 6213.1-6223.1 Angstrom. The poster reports 13.63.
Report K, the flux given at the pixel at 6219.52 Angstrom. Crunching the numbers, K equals 13.87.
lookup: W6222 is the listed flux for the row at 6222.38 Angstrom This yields 13.63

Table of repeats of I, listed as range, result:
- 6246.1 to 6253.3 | 13.53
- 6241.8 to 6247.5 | 13.69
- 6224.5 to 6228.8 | 13.5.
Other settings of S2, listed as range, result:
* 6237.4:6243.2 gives 13.59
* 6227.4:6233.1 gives 13.64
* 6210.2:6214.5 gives 13.97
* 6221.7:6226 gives 13.48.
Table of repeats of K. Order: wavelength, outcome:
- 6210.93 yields 14.29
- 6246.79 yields 13.69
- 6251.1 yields 13.59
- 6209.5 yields 14.21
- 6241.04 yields 13.84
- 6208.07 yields 14.2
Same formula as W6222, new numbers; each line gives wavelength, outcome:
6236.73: 13.49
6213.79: 13.97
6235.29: 13.61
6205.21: 14.81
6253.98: 13.7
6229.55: 13.64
